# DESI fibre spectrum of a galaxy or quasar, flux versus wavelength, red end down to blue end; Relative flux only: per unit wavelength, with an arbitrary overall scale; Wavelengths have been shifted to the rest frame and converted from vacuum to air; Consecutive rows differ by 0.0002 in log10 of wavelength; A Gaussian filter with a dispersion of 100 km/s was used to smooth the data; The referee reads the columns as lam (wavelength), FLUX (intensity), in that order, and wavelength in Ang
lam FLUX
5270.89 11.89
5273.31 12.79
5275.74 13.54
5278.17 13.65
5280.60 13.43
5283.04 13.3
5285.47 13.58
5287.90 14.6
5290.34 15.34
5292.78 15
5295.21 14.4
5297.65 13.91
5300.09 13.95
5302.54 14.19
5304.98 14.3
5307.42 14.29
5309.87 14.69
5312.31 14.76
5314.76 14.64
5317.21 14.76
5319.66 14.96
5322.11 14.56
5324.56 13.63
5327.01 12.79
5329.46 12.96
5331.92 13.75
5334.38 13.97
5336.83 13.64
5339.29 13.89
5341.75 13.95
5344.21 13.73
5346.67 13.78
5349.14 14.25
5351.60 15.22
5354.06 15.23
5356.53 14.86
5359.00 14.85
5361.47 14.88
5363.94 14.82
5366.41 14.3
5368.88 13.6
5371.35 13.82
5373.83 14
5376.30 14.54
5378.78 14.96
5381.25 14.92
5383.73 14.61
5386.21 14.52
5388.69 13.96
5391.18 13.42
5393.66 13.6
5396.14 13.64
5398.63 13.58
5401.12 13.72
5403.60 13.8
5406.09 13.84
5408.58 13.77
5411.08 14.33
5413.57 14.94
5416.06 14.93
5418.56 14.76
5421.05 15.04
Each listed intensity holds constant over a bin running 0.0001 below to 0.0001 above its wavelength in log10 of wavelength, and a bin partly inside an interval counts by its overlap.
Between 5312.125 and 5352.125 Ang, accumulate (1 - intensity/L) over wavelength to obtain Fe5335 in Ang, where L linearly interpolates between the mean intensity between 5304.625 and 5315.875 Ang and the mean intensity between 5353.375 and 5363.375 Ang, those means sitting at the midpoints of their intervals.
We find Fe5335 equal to 1.9 Ang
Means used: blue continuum 14.6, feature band 14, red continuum 14.9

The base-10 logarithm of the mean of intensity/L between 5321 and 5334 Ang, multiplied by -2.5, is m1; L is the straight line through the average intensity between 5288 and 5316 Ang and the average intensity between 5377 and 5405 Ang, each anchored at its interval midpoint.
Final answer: 0.064 mag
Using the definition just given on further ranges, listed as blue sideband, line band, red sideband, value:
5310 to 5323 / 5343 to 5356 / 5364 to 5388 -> 0.005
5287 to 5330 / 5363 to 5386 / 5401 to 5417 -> -0.011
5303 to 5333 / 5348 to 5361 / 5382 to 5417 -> -0.057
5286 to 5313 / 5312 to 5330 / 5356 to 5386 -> 0.025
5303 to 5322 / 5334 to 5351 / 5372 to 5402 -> 0.036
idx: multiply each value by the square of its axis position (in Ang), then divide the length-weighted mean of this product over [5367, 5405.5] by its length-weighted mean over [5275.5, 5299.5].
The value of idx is 1.03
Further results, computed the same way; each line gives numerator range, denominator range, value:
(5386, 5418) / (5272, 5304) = 1.05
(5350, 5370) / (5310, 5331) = 1.06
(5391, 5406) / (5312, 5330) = 0.99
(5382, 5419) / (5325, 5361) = 1.02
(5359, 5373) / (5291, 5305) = 1.03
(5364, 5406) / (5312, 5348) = 1.03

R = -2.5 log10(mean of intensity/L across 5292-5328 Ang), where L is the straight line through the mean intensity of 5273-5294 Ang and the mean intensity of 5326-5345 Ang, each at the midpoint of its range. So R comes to -0.043 mag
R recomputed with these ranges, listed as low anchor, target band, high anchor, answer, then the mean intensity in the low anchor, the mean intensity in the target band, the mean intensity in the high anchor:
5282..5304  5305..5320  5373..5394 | -0.03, 14.3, 14.6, 14.3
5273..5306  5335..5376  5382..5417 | -0.02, 14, 14.3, 14.1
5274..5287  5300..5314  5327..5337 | -0.07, 13.5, 14.4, 13.5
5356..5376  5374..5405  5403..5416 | 0.01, 14.4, 14.1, 14.2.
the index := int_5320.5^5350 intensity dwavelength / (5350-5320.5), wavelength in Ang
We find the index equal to 13.8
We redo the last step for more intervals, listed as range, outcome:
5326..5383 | 14.2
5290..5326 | 14.5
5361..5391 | 14.4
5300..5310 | 14.3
